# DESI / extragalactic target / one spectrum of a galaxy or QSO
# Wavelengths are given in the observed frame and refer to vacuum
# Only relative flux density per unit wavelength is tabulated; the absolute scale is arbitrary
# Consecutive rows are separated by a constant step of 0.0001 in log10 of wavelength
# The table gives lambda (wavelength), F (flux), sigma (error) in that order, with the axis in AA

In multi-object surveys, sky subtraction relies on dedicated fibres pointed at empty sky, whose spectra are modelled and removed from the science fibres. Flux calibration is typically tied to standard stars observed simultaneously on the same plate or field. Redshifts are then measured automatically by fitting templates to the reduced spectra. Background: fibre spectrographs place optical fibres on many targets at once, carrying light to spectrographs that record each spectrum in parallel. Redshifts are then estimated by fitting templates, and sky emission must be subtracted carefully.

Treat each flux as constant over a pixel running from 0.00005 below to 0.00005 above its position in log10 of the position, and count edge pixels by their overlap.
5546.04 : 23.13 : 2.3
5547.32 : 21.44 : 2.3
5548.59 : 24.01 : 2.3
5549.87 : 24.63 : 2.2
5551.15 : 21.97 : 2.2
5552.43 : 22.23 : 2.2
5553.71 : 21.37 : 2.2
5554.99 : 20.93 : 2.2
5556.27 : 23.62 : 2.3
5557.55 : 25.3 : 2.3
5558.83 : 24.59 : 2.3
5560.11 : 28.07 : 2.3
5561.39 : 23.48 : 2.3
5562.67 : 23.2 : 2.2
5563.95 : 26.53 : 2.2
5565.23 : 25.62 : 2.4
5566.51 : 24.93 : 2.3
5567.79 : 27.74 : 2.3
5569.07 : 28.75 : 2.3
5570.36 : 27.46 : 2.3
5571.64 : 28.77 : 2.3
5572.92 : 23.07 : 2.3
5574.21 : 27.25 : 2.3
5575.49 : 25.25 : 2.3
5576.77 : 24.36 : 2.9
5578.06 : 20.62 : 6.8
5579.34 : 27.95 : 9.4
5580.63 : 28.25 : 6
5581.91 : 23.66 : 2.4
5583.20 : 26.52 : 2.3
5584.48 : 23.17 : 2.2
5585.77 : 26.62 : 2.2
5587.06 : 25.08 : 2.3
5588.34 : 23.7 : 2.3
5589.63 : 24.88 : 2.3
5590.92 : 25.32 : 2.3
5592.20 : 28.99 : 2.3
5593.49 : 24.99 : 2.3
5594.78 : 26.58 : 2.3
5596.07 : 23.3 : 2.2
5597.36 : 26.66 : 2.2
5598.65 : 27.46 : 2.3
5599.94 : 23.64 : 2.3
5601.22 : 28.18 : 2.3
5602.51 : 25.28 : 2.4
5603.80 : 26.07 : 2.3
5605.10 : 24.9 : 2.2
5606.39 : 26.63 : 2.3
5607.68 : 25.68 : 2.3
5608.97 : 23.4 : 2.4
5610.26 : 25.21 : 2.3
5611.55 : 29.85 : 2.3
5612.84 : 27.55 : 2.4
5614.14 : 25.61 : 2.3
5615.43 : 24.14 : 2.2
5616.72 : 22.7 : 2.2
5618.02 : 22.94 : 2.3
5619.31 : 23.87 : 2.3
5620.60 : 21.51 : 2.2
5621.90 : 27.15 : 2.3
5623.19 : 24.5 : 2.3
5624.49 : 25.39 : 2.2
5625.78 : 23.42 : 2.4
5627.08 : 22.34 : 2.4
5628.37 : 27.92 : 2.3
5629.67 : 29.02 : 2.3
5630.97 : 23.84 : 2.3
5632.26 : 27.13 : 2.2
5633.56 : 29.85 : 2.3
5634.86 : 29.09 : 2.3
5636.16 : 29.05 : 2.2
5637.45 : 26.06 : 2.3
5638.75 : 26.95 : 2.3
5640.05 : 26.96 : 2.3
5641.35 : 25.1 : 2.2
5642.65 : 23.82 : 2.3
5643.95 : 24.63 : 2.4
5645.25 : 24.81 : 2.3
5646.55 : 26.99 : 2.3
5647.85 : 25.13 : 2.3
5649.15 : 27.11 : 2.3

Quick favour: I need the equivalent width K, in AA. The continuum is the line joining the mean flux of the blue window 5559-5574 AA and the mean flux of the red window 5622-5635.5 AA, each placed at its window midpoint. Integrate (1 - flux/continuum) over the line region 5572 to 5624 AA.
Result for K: 1.7 AA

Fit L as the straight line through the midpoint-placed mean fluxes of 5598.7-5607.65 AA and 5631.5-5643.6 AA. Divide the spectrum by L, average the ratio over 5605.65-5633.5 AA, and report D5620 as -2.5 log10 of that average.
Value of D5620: 0.05 mag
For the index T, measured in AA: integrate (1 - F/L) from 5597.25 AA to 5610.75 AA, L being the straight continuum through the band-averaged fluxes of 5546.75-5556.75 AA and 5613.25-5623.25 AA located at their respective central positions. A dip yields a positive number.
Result -1.11 AA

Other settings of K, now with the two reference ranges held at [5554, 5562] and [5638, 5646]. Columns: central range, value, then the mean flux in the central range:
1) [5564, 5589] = -1.31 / 25.7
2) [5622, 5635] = -0.51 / 26.2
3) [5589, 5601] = -0.54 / 25.9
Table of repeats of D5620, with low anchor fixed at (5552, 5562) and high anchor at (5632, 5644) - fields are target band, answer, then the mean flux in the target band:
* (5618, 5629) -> 0.08 mag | 24.4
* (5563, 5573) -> -0.11 mag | 26.7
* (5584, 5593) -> -0.02 mag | 25.4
